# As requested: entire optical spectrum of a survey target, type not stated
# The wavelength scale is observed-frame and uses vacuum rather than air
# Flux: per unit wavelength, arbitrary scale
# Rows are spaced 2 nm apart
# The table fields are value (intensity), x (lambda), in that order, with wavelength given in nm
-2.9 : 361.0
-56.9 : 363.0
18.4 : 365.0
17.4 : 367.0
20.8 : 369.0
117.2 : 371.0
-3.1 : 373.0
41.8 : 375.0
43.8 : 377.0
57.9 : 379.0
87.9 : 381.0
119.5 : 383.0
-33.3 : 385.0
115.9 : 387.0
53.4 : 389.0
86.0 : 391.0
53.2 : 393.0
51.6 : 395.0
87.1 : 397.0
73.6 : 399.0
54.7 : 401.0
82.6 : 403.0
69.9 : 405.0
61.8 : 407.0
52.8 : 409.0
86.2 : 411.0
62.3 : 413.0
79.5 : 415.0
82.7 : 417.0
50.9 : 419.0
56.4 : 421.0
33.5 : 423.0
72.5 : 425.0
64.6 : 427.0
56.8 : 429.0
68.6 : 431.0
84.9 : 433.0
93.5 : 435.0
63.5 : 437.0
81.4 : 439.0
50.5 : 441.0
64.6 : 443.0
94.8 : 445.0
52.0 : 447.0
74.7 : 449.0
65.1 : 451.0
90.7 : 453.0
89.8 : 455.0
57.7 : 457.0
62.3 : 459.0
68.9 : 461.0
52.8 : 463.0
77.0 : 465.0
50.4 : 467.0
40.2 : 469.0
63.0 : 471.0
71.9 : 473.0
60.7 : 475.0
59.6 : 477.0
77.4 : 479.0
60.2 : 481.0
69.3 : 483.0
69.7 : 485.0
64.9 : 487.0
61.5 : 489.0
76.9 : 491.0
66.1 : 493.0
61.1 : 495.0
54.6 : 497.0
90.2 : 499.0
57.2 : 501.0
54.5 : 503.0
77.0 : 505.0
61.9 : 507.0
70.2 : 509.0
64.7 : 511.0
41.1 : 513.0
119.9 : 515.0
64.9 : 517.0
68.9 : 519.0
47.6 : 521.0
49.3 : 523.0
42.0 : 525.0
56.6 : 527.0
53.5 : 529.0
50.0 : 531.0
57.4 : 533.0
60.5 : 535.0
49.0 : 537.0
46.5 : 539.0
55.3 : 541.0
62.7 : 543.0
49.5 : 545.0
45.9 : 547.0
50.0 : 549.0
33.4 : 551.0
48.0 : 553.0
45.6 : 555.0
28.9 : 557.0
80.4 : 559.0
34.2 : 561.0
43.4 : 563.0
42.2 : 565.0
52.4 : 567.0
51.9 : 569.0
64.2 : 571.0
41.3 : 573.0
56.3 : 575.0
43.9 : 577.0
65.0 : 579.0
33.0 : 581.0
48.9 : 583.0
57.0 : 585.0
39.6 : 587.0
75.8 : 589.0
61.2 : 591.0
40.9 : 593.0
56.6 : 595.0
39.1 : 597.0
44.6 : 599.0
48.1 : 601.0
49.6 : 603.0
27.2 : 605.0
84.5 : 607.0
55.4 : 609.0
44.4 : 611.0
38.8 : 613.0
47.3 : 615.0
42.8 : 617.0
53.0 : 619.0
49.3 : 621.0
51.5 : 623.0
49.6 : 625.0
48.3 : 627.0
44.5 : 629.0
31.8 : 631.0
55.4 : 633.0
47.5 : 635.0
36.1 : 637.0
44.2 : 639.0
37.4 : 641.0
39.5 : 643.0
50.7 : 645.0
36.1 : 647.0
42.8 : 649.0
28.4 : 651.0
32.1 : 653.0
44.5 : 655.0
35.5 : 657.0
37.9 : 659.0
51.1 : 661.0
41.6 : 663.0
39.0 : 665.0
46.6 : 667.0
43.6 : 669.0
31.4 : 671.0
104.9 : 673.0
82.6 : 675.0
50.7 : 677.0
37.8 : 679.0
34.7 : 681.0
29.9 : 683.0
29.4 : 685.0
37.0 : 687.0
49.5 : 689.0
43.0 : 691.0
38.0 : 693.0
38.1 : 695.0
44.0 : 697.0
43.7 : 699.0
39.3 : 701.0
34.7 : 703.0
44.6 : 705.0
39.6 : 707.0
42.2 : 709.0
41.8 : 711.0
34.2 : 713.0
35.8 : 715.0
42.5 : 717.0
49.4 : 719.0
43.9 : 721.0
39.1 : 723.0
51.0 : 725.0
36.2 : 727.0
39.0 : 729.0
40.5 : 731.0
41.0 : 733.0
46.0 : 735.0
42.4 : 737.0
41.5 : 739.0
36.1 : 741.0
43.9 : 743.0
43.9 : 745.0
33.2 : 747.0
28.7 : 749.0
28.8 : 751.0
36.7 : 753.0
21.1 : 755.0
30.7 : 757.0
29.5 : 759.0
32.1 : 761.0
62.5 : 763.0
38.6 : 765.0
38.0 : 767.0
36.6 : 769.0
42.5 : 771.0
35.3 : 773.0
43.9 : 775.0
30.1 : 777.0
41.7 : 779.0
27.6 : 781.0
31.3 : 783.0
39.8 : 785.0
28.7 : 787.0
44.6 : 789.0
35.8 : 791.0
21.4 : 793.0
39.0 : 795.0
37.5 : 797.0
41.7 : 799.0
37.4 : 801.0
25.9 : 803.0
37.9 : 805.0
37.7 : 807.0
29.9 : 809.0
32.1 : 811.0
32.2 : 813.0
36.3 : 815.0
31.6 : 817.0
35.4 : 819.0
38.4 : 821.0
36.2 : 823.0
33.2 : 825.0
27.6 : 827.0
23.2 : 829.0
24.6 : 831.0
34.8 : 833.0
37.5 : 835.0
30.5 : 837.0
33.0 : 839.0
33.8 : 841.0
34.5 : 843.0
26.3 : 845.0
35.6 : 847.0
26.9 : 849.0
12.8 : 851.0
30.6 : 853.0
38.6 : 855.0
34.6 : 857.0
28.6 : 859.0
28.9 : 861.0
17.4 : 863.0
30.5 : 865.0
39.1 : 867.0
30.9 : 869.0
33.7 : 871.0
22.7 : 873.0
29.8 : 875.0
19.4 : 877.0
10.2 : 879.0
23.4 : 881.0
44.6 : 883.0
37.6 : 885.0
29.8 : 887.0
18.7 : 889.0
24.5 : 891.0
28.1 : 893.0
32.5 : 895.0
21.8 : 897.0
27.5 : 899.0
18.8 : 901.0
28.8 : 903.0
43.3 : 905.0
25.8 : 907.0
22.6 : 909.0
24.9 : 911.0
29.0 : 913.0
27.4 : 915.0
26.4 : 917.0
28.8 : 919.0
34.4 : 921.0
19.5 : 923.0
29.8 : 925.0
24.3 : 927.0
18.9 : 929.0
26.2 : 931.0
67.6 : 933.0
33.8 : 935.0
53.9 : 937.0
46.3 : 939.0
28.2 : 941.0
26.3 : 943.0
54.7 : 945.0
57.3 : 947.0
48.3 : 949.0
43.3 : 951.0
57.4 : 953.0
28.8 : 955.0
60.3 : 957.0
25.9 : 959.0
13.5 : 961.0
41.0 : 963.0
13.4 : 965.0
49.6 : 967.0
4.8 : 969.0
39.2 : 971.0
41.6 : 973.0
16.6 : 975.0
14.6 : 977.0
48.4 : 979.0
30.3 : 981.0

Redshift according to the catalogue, 0.03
